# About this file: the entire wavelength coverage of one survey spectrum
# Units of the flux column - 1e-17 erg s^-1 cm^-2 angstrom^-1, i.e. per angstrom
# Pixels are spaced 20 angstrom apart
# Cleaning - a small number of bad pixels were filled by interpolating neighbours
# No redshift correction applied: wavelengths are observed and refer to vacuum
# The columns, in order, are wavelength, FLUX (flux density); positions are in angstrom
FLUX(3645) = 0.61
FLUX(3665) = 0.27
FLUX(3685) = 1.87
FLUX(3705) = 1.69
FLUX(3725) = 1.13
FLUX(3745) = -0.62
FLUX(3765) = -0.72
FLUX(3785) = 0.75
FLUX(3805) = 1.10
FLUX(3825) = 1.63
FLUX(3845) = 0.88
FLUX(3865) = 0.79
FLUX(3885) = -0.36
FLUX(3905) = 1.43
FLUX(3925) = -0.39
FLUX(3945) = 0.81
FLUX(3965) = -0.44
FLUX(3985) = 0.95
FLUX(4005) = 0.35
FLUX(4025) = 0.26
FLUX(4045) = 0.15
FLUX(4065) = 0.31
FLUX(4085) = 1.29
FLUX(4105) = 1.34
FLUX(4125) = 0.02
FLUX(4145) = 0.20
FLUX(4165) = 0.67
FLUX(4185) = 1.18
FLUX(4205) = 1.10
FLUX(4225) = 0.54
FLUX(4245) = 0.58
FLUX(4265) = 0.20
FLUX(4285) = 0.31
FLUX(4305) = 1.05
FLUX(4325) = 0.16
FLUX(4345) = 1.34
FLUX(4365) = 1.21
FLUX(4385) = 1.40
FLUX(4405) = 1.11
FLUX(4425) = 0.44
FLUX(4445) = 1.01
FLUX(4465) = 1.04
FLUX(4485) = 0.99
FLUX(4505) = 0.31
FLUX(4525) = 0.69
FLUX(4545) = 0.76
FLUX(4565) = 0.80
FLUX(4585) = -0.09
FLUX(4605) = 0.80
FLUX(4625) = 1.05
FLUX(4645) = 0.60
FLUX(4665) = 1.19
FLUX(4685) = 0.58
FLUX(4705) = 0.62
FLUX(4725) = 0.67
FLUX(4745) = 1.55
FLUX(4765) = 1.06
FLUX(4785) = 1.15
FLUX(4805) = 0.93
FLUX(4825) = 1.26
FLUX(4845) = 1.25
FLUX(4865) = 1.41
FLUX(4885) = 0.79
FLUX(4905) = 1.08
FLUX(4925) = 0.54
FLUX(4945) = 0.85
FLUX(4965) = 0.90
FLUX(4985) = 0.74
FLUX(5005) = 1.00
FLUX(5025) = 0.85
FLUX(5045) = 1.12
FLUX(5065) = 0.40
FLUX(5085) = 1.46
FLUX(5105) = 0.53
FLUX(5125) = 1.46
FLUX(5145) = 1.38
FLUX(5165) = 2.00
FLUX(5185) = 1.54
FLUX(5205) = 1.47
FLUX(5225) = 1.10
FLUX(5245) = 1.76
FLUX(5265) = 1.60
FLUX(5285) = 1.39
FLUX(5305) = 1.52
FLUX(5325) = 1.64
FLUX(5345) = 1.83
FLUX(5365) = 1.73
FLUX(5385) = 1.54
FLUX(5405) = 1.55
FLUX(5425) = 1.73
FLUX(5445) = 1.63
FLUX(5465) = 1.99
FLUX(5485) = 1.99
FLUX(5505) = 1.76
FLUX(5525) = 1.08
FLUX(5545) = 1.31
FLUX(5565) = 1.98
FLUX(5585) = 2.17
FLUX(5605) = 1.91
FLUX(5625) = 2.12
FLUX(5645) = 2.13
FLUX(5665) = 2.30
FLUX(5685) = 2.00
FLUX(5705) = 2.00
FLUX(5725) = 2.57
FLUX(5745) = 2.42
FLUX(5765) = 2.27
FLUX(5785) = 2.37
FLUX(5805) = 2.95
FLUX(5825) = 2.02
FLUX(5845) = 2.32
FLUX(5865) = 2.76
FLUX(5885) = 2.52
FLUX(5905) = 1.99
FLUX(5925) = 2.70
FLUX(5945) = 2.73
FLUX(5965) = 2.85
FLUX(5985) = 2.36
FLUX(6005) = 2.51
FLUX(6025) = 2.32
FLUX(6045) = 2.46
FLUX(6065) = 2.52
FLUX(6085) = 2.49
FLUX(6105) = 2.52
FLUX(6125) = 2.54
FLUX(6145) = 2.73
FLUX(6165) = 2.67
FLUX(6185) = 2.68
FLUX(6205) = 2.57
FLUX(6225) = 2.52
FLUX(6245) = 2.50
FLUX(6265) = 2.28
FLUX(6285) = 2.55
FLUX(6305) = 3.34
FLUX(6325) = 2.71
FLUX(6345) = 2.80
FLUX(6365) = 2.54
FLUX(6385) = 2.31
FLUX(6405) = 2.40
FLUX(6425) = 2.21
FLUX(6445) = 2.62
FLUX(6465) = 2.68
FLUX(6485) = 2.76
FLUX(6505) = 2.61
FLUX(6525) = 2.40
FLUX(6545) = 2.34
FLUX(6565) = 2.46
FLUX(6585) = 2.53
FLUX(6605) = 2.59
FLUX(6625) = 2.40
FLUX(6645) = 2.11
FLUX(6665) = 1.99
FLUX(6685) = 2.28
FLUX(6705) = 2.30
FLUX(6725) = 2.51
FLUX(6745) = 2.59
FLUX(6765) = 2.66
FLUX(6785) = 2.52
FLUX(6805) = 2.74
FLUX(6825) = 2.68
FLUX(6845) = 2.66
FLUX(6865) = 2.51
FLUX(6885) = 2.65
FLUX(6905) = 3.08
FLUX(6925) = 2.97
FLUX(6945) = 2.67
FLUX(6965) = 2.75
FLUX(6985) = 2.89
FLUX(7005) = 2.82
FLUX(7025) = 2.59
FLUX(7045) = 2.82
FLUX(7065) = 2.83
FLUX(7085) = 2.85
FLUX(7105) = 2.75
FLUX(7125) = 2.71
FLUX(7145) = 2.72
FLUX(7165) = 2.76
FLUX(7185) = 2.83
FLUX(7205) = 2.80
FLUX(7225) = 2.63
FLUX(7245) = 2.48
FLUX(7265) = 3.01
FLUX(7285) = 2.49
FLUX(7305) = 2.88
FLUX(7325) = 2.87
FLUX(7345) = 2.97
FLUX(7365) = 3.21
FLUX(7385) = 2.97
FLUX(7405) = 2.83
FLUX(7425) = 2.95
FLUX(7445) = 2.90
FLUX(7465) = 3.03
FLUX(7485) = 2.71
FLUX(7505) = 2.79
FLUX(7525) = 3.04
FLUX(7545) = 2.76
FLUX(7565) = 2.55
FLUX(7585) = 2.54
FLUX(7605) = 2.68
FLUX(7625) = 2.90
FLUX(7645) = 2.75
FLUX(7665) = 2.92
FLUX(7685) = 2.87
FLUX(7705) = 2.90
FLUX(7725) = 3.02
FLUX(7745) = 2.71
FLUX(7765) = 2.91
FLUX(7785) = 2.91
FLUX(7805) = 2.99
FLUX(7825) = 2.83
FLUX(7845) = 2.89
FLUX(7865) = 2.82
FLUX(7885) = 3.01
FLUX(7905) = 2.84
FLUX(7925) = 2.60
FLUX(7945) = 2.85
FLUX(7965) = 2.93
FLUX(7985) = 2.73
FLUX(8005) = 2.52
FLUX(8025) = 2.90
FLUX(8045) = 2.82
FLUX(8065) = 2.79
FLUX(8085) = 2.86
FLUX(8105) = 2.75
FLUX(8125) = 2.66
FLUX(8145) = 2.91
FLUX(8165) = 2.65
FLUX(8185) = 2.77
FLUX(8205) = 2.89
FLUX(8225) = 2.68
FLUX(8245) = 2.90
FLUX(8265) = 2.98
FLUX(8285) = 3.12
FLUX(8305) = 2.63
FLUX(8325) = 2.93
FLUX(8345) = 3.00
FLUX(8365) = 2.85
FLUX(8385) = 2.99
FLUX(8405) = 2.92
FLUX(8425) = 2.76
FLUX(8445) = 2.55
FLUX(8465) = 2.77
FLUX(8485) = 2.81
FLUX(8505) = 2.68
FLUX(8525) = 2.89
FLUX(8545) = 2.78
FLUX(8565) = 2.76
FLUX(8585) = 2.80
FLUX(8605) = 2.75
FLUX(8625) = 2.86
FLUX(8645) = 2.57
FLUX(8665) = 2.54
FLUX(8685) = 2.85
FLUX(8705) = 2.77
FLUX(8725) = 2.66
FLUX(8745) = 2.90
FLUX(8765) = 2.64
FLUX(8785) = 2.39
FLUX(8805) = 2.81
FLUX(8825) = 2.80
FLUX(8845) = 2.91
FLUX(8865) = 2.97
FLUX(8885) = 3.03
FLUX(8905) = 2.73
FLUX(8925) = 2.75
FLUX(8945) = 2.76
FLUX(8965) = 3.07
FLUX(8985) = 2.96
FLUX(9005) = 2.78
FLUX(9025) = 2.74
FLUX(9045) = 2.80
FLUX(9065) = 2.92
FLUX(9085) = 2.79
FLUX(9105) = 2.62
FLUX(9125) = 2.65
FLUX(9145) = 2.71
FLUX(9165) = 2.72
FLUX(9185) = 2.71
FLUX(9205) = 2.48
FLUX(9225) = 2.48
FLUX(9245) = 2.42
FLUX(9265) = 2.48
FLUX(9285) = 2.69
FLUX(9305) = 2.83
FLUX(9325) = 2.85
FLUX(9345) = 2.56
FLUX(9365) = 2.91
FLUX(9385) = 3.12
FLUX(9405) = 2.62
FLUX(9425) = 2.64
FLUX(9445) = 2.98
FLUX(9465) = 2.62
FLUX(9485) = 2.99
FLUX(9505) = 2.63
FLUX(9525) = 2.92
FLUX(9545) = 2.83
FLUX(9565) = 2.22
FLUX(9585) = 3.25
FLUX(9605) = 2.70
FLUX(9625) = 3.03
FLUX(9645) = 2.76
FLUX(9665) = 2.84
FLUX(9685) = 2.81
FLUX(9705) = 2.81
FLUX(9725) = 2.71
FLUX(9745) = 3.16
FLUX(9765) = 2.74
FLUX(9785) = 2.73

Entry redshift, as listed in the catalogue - 0.286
